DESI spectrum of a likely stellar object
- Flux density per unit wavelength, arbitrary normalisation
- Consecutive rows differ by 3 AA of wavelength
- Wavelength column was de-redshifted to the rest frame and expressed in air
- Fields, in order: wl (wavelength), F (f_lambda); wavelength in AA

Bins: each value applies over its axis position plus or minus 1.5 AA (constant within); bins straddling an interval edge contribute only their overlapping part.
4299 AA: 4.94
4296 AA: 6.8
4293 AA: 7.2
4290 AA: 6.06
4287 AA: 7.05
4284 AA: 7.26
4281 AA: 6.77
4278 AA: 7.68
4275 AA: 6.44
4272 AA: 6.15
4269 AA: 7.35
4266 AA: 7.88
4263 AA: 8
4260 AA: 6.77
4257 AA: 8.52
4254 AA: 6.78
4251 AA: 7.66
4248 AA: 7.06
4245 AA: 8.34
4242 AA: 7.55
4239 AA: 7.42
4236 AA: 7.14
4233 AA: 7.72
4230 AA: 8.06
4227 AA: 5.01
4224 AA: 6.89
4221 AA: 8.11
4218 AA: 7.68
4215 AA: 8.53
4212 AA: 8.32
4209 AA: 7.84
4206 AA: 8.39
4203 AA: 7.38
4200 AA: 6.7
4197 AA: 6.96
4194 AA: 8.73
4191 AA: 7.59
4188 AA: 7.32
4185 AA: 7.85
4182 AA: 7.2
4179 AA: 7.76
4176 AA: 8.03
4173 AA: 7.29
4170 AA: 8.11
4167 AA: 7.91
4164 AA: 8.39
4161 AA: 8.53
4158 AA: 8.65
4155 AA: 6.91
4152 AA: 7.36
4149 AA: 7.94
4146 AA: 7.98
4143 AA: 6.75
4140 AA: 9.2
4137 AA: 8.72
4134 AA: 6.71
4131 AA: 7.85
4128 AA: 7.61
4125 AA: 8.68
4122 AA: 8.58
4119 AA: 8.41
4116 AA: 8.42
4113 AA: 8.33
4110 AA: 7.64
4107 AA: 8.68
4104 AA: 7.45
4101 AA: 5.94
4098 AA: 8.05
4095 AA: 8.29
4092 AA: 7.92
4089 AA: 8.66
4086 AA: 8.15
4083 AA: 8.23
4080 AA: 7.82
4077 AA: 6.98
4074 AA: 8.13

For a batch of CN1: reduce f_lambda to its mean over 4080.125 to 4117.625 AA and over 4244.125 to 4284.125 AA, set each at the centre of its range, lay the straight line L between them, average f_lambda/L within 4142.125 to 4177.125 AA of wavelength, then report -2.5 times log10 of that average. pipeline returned -0.01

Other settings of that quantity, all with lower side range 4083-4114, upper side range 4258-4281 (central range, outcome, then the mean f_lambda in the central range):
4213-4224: -0.08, 7.95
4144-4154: 0.01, 7.67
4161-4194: -0.03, 7.83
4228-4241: -0.02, 7.48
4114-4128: -0.08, 8.42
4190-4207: -0.02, 7.6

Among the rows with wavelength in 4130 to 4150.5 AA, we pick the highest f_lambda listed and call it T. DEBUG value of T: 9.2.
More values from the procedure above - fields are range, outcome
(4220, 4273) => 8.52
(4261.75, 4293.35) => 8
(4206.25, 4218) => 8.53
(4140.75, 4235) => 8.73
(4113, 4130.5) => 8.68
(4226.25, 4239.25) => 8.06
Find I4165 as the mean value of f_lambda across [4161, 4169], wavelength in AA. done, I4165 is 8.22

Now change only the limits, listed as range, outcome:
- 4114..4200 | 7.89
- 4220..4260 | 7.37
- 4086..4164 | 7.98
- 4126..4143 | 7.93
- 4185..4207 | 7.58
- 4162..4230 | 7.65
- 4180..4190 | 7.48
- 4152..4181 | 7.91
